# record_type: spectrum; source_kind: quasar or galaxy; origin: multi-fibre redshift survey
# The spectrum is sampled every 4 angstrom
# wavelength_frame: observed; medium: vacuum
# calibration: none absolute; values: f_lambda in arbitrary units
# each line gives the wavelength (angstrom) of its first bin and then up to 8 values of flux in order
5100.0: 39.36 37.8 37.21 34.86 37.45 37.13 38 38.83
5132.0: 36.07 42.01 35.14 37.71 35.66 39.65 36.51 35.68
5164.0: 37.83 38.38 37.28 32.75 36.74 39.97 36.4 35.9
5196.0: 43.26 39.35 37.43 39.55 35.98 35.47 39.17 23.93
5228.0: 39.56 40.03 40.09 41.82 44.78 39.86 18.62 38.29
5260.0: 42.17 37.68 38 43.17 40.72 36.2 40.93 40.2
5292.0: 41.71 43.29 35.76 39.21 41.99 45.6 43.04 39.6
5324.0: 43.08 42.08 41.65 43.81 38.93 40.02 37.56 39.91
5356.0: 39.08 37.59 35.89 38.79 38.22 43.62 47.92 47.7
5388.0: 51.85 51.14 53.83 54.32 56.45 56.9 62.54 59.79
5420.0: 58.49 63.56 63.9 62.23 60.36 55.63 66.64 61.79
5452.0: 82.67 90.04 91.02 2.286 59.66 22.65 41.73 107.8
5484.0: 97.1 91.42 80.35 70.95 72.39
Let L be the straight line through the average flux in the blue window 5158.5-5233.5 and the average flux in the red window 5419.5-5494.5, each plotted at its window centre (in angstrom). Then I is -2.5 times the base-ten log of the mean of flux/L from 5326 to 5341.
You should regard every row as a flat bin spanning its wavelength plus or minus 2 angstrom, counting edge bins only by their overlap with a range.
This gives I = 0.25 mag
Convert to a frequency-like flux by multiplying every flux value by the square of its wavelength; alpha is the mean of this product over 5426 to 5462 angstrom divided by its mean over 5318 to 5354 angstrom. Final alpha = 1.8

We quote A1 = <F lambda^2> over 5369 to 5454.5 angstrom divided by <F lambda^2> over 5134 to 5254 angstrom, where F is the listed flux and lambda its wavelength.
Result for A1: 1.7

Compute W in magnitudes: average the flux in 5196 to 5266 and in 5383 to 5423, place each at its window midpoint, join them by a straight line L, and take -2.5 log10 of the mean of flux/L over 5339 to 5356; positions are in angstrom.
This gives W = 0.262 mag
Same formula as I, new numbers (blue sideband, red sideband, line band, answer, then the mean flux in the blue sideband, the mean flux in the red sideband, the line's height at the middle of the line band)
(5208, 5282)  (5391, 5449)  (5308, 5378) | 0.217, 37.6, 59.3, 49.7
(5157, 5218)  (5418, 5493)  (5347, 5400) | 0.294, 37.4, 66.1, 57.3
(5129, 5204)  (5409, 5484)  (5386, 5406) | 0.091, 37.6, 62.7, 58.2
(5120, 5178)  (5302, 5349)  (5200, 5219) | 0.035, 37.2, 41.5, 38.7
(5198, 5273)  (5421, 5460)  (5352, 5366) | 0.427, 37.6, 68.4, 56.1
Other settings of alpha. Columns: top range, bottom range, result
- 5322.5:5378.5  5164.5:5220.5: 1.13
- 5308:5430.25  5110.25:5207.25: 1.36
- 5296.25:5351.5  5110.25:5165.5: 1.18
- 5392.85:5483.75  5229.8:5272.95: 1.71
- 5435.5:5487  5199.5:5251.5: 1.89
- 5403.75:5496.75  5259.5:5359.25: 1.70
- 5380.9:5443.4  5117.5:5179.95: 1.70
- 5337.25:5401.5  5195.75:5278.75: 1.21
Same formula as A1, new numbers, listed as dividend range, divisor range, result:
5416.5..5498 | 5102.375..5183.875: 2.01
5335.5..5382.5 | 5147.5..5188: 1.16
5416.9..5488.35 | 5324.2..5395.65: 1.58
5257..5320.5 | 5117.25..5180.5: 1.15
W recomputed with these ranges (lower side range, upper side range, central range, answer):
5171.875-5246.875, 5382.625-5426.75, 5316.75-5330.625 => 0.17 mag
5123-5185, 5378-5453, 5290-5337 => 0.20 mag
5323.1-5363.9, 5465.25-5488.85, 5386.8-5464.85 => -0.09 mag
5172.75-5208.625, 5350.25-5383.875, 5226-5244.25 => -0.07 mag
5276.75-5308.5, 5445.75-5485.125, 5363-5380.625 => 0.26 mag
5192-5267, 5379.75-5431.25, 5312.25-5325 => 0.12 mag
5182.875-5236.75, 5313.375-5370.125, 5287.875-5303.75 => -0.03 mag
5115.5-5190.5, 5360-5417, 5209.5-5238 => 0.13 mag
